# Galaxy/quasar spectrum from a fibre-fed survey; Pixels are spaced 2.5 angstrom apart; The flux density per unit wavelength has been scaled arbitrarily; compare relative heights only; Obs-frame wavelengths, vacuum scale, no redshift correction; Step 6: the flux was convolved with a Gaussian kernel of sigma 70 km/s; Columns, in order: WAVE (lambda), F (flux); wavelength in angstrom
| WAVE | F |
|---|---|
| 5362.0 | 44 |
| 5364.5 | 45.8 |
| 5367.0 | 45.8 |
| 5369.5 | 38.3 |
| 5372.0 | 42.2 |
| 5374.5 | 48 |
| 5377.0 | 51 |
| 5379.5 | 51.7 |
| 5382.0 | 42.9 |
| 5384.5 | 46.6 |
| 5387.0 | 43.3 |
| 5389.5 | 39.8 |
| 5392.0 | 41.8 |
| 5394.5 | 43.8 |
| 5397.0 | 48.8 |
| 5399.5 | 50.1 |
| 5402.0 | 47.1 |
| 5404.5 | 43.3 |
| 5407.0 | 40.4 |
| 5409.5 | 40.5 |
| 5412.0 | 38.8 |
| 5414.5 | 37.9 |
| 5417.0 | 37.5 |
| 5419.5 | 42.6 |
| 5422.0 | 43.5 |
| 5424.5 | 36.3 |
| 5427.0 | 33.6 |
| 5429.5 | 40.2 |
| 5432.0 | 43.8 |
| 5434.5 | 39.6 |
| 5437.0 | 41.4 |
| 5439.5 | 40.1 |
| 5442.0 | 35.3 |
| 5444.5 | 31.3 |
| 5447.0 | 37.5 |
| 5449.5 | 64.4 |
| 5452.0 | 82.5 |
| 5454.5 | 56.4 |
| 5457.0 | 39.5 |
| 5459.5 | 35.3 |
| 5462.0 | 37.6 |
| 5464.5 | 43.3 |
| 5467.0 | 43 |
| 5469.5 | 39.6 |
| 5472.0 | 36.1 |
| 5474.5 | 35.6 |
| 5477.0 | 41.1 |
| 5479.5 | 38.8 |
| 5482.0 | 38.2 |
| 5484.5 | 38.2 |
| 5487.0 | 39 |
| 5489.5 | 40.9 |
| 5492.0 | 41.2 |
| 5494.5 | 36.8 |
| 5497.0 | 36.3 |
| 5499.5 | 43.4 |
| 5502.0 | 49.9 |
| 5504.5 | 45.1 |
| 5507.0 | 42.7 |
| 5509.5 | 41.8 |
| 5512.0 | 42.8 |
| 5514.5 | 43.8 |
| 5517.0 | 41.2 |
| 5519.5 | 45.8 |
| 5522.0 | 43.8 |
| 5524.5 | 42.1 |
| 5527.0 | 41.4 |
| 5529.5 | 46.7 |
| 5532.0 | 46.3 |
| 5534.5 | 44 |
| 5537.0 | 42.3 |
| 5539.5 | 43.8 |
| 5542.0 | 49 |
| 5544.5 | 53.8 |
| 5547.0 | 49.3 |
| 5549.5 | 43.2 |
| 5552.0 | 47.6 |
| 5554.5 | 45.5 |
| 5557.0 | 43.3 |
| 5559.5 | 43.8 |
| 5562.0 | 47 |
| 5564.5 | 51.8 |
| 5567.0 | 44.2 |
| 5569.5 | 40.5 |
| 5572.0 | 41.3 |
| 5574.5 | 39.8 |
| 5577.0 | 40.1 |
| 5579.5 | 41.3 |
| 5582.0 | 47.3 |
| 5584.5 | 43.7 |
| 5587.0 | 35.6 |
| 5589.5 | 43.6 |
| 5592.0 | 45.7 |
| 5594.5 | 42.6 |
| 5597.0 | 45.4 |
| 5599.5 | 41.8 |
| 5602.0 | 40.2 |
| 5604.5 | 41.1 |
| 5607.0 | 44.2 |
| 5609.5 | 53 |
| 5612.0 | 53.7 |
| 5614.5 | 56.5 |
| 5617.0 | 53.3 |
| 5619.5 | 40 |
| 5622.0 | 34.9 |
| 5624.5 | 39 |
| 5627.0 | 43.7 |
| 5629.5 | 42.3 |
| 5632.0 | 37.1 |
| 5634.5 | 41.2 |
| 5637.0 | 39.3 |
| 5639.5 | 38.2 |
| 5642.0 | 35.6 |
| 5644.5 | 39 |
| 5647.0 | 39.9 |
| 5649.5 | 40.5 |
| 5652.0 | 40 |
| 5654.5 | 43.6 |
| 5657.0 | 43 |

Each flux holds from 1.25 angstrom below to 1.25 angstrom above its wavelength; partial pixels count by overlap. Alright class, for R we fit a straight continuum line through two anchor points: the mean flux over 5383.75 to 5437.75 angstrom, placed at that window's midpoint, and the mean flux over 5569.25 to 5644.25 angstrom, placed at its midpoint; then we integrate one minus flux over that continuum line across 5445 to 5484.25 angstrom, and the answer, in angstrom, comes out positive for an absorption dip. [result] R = -2.0 angstrom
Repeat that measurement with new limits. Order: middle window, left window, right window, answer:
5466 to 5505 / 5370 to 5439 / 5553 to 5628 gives 2.9 angstrom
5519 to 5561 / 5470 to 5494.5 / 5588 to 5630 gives -4.0 angstrom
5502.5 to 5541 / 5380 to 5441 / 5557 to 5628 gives -0.4 angstrom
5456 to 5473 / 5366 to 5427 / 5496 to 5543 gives 1.7 angstrom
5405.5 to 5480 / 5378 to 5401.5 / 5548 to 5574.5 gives 5.7 angstrom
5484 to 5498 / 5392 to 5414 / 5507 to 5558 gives 1.8 angstrom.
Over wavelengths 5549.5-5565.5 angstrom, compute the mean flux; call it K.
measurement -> 46.2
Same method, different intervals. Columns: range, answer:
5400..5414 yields 42.2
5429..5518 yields 42.3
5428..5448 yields 38.6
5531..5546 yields 46.6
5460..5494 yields 39.3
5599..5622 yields 46.6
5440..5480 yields 43.6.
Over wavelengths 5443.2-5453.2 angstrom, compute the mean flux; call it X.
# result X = 53.7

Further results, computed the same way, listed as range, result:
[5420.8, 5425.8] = 39.8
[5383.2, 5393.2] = 42.9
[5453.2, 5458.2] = 48.4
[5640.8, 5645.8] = 37.3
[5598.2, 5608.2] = 41.8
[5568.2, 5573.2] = 40.9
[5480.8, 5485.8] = 38.2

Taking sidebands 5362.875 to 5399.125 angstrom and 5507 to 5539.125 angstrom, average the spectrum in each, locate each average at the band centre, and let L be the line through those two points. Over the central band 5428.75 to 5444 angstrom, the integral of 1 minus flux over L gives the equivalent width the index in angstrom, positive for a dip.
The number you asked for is 1.7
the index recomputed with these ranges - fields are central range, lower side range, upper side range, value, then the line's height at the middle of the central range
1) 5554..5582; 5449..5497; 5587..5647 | -0.45 angstrom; 42.9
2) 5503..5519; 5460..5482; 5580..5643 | -1.12 angstrom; 40.3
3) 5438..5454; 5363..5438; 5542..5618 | -1.92 angstrom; 43.5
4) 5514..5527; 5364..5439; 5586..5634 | 0.09 angstrom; 43.4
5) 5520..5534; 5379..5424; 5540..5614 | 0.08 angstrom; 44.4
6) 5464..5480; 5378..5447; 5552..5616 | 1.16 angstrom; 42.6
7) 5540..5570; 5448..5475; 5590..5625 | -0.56 angstrom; 45.8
